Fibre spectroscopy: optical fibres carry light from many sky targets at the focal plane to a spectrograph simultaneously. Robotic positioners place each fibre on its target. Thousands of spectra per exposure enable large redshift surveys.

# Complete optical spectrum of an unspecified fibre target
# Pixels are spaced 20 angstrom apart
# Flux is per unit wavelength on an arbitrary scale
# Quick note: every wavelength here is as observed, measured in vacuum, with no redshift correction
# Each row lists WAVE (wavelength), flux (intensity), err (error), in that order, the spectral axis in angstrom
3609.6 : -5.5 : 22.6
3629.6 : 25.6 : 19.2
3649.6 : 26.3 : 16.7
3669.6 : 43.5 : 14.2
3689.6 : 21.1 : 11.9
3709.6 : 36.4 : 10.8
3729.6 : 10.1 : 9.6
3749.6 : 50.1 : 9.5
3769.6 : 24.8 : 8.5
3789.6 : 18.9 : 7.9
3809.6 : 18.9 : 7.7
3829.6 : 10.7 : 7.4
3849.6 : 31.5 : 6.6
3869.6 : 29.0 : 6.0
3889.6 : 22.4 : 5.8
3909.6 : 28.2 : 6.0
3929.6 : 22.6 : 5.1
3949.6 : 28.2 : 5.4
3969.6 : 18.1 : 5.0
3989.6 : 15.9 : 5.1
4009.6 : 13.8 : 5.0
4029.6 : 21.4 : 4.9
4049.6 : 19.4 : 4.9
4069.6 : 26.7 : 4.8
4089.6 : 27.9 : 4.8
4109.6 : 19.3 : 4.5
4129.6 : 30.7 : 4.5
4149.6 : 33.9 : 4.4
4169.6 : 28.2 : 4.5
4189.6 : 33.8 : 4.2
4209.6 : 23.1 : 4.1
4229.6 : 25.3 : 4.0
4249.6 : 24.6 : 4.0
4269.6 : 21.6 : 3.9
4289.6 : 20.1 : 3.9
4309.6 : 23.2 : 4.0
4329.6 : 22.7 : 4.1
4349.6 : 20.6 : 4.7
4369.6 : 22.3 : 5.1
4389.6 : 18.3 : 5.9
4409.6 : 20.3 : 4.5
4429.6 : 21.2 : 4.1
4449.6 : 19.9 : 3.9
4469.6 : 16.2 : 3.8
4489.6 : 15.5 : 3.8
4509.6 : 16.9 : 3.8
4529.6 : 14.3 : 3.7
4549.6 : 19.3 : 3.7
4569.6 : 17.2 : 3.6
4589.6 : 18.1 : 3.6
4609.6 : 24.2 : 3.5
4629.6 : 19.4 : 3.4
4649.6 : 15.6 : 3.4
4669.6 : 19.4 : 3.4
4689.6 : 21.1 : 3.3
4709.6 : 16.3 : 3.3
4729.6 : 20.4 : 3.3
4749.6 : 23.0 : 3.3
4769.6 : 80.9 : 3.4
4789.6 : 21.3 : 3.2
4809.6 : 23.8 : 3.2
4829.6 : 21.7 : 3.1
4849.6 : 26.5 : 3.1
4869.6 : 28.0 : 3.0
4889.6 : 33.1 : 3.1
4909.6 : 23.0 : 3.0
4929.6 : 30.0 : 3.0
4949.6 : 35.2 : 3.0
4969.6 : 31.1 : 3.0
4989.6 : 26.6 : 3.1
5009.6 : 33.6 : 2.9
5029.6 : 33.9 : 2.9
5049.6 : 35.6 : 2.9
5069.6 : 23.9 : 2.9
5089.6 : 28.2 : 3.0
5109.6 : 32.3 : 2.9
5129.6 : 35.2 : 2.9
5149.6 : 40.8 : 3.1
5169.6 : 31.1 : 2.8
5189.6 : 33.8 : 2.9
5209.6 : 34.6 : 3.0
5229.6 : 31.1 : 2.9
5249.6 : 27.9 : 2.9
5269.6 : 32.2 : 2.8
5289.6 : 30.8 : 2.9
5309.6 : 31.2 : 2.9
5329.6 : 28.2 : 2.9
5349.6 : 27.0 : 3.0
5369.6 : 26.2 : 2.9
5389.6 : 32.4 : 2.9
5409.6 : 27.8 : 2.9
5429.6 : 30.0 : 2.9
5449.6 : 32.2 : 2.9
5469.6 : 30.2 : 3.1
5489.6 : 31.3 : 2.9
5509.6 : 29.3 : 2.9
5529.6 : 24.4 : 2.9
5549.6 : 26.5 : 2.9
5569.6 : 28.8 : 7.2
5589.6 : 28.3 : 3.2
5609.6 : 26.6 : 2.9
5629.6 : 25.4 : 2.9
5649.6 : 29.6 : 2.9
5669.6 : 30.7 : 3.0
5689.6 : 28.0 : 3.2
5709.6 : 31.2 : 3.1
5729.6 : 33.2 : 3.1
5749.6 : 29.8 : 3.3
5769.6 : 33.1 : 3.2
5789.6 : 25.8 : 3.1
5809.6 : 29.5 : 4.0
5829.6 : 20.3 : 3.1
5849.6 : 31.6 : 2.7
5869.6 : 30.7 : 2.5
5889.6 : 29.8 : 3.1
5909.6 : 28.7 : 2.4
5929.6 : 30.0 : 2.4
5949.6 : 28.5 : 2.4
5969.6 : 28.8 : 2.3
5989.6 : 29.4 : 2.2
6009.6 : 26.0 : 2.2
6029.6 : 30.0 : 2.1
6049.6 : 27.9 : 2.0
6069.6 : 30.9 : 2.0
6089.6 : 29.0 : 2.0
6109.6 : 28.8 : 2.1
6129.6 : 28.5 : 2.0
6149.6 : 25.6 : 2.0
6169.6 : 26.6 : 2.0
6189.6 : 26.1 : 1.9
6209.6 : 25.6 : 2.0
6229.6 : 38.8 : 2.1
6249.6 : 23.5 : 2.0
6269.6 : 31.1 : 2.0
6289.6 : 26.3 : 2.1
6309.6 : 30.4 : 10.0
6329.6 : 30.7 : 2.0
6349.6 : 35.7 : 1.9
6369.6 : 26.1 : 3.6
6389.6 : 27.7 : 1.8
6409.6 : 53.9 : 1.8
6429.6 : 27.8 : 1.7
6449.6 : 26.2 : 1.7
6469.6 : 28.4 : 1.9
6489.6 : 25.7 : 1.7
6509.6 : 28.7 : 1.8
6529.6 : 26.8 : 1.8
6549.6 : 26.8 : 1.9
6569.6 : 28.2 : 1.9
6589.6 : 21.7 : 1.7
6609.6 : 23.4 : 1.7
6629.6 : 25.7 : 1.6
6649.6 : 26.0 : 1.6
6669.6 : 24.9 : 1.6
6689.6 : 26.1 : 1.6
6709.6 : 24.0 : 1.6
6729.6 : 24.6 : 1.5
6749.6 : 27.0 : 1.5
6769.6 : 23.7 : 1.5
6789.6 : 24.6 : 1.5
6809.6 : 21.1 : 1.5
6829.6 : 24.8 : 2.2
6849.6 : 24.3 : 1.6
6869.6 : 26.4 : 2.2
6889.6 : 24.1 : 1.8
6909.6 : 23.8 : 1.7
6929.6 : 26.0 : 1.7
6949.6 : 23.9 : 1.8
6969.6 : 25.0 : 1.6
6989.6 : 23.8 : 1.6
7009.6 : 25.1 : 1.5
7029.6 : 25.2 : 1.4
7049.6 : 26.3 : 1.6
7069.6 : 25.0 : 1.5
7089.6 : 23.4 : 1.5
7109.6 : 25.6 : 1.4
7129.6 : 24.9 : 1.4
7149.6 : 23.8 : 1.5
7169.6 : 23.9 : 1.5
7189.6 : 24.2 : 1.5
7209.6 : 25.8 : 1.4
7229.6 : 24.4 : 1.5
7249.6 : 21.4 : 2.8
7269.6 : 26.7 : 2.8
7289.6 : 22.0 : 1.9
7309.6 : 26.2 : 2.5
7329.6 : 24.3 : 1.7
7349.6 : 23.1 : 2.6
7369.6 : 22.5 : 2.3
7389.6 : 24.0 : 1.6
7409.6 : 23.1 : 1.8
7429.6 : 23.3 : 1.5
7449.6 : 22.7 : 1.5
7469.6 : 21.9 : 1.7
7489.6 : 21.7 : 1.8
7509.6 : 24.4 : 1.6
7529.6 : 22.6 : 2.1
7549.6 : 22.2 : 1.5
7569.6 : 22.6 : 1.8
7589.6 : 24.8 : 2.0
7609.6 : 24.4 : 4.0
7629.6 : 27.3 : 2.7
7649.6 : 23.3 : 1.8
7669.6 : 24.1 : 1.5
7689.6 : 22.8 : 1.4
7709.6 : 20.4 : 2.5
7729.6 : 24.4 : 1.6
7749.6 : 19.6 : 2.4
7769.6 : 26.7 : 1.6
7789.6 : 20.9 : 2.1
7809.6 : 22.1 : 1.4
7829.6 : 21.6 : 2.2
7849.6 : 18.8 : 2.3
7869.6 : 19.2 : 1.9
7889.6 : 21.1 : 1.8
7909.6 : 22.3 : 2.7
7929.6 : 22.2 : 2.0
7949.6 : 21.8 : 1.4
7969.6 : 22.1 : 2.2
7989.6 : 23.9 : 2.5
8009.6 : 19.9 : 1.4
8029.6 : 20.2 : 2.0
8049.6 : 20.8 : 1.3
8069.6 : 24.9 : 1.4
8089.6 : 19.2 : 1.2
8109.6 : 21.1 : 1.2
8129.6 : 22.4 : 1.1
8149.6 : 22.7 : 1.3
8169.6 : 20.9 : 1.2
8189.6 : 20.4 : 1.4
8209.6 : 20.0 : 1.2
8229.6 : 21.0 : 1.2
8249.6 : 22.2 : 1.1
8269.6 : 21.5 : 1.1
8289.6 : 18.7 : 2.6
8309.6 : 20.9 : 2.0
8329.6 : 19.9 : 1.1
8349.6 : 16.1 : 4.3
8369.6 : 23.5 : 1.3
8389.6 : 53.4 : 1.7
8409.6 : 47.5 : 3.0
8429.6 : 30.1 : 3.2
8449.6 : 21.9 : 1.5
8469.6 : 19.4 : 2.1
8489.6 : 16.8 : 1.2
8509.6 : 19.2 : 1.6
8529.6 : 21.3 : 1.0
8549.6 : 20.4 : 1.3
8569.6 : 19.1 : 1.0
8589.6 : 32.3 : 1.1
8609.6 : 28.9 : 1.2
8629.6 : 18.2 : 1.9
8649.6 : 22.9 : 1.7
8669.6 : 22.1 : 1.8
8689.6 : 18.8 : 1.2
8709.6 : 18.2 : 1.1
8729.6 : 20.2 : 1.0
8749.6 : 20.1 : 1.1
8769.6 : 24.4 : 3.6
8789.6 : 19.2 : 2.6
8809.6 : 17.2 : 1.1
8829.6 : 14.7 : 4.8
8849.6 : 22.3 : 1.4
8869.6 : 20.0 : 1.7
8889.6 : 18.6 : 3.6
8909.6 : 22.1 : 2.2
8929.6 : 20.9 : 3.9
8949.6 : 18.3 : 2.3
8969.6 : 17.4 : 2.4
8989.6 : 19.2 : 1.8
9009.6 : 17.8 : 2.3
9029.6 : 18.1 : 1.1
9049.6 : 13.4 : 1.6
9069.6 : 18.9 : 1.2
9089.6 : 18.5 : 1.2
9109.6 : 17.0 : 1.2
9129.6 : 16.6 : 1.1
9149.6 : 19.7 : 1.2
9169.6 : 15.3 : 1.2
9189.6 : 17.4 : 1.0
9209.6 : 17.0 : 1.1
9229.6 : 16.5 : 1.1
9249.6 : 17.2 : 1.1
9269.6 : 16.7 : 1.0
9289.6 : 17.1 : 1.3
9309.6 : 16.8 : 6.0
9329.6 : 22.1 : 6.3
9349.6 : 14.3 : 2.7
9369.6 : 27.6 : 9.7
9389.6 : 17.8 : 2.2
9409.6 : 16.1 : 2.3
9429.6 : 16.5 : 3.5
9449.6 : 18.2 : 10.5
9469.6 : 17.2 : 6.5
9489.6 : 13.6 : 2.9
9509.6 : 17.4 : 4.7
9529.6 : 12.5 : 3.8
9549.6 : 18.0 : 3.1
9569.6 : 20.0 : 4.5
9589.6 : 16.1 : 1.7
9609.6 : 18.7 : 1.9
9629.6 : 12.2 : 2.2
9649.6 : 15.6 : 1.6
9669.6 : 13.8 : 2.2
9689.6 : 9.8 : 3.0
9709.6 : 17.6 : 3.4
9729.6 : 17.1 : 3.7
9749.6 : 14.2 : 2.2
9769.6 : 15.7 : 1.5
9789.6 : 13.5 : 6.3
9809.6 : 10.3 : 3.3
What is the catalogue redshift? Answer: 0.279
